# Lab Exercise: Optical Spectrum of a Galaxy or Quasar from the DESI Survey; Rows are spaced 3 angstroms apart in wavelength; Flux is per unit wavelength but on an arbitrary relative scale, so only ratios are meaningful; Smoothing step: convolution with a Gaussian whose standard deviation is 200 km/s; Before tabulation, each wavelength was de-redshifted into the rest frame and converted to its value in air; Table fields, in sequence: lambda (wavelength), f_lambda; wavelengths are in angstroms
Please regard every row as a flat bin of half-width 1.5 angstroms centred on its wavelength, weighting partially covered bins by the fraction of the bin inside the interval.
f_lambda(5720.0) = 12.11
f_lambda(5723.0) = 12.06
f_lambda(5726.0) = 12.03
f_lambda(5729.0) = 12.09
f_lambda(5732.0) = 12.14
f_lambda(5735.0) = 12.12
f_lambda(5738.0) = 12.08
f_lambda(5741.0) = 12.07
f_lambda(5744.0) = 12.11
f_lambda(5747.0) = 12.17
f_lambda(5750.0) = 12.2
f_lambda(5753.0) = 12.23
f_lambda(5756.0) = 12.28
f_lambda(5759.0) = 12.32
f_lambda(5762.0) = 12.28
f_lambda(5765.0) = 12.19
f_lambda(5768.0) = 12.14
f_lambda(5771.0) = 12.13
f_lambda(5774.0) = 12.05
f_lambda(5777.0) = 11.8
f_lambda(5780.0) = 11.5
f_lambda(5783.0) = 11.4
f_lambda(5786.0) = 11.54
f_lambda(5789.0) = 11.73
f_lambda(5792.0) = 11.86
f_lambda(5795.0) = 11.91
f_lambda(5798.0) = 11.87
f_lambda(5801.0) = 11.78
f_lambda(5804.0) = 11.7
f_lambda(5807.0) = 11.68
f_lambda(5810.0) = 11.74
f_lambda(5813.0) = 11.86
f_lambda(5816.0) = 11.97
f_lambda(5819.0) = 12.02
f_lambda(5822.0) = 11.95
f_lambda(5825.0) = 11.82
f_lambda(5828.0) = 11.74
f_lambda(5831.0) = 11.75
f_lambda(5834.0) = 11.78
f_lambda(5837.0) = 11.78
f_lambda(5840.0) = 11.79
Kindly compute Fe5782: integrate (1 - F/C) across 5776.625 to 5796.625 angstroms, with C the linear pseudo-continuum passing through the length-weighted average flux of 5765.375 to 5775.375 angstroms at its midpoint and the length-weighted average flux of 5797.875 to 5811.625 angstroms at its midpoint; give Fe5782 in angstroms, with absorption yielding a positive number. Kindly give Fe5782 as 0.4 angstroms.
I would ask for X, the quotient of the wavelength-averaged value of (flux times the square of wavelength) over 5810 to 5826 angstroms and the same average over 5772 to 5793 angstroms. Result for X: 1.03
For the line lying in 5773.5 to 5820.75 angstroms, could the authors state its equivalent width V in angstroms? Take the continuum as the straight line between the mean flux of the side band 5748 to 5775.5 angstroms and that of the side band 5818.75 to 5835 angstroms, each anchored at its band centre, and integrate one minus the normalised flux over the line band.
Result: 0.9 angstroms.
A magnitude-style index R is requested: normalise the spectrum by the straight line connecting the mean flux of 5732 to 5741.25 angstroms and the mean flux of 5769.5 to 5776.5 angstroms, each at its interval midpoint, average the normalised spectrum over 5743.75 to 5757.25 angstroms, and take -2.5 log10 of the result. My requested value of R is -0.01 mag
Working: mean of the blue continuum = 12.1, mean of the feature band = 12.2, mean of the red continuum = 12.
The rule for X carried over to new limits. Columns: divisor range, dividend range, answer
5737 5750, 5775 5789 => 0.97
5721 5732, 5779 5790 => 0.97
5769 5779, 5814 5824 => 1.01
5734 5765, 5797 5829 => 0.99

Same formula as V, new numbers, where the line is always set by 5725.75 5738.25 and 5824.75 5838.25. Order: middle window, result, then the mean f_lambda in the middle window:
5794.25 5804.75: 0.05 angstroms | 11.8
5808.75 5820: -0.07 angstroms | 11.9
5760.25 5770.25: -0.18 angstroms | 12.2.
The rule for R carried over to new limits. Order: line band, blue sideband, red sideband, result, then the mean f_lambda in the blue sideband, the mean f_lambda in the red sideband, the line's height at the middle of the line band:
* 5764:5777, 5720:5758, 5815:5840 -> -0.005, 12.1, 11.8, 12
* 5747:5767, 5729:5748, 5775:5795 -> -0.027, 12.1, 11.7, 11.9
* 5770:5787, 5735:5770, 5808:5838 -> 0.030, 12.2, 11.8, 12.1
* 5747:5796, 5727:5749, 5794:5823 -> 0.001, 12.1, 11.8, 12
